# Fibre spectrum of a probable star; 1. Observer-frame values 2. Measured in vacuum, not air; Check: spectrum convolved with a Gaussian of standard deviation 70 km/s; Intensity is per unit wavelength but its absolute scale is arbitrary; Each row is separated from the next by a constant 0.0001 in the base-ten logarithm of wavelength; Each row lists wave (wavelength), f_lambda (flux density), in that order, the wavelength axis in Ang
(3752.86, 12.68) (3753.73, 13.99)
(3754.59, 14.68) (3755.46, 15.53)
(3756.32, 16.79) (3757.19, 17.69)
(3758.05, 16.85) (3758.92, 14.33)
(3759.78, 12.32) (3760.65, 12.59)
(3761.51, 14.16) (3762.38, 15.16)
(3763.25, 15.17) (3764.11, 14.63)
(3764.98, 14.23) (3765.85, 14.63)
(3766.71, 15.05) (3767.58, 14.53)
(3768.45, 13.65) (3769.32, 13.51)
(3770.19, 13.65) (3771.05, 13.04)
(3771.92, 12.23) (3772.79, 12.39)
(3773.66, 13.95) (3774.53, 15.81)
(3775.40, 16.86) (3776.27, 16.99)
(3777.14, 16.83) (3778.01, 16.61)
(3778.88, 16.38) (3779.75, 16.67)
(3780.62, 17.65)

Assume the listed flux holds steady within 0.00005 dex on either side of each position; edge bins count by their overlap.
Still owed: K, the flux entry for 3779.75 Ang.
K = 16.67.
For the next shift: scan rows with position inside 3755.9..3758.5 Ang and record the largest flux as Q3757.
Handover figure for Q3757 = 17.69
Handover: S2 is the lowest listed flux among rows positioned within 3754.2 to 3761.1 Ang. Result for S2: 12.32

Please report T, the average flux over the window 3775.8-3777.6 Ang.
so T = 16.9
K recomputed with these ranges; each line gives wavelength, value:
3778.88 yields 16.38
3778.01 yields 16.61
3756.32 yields 16.79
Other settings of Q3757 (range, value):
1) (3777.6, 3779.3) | 16.61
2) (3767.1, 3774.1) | 14.53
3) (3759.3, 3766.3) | 15.17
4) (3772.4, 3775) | 15.81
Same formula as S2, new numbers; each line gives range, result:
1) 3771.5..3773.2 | 12.23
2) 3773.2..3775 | 13.95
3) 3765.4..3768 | 14.53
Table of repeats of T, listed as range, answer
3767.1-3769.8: 13.9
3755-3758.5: 16.7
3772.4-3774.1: 13.2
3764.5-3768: 14.6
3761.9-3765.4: 14.8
